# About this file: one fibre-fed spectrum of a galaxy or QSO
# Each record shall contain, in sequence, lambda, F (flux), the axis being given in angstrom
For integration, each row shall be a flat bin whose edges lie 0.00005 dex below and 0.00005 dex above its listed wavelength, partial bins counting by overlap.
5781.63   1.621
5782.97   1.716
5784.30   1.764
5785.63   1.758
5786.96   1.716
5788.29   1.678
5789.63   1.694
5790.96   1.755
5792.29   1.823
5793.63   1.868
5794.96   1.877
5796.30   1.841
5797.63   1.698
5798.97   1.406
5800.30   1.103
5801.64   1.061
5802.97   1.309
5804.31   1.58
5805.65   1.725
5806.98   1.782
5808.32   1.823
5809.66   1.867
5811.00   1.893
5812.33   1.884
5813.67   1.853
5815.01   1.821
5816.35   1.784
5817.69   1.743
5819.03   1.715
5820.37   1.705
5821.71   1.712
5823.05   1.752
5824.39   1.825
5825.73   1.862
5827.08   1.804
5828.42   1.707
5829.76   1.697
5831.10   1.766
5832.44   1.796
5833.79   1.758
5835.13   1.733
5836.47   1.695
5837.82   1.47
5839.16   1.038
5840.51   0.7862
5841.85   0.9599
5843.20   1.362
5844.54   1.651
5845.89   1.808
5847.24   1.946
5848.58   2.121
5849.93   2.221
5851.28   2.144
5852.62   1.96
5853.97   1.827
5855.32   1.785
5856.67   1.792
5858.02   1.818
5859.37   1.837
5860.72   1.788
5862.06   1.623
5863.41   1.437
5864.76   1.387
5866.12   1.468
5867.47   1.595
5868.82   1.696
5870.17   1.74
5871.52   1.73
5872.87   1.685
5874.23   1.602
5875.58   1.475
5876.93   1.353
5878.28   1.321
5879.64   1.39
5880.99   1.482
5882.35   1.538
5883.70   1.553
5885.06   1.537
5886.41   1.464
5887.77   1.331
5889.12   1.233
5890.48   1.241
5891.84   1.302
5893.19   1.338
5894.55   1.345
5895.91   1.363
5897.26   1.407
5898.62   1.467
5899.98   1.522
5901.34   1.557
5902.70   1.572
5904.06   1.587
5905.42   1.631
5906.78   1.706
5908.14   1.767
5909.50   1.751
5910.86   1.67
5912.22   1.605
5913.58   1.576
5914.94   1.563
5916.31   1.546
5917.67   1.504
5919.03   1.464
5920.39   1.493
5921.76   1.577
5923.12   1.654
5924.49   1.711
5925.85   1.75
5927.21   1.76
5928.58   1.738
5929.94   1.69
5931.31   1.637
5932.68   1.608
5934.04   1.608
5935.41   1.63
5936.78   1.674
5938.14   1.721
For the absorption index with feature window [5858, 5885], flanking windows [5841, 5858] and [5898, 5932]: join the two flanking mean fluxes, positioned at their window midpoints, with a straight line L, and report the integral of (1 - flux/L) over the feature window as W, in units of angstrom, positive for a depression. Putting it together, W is 2.5 angstrom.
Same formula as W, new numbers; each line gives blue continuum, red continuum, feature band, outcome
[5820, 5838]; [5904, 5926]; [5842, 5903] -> 3.3 angstrom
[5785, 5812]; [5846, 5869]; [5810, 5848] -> 1.4 angstrom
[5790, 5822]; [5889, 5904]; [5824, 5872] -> -3.8 angstrom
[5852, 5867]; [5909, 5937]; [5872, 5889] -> 2.1 angstrom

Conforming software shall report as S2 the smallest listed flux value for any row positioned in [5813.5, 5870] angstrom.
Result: 0.7862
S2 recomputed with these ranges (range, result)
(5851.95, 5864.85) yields 1.387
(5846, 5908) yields 1.233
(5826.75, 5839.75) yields 1.038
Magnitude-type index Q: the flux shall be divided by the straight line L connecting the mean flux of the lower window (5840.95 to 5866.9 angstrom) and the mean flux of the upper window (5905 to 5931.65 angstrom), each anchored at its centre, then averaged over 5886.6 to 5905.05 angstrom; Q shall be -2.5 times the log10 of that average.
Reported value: 0.18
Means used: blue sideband 1.72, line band 1.41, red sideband 1.64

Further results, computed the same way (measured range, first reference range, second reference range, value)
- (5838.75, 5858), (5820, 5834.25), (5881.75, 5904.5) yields -0.02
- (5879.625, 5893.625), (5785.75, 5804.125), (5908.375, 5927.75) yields 0.15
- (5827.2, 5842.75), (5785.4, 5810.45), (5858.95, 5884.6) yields 0.07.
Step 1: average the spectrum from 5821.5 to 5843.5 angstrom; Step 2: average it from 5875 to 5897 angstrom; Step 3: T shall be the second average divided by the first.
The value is 0.89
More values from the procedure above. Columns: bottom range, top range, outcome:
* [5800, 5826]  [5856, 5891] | 0.91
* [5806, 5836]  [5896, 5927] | 0.89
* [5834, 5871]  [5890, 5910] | 0.91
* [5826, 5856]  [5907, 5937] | 0.97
